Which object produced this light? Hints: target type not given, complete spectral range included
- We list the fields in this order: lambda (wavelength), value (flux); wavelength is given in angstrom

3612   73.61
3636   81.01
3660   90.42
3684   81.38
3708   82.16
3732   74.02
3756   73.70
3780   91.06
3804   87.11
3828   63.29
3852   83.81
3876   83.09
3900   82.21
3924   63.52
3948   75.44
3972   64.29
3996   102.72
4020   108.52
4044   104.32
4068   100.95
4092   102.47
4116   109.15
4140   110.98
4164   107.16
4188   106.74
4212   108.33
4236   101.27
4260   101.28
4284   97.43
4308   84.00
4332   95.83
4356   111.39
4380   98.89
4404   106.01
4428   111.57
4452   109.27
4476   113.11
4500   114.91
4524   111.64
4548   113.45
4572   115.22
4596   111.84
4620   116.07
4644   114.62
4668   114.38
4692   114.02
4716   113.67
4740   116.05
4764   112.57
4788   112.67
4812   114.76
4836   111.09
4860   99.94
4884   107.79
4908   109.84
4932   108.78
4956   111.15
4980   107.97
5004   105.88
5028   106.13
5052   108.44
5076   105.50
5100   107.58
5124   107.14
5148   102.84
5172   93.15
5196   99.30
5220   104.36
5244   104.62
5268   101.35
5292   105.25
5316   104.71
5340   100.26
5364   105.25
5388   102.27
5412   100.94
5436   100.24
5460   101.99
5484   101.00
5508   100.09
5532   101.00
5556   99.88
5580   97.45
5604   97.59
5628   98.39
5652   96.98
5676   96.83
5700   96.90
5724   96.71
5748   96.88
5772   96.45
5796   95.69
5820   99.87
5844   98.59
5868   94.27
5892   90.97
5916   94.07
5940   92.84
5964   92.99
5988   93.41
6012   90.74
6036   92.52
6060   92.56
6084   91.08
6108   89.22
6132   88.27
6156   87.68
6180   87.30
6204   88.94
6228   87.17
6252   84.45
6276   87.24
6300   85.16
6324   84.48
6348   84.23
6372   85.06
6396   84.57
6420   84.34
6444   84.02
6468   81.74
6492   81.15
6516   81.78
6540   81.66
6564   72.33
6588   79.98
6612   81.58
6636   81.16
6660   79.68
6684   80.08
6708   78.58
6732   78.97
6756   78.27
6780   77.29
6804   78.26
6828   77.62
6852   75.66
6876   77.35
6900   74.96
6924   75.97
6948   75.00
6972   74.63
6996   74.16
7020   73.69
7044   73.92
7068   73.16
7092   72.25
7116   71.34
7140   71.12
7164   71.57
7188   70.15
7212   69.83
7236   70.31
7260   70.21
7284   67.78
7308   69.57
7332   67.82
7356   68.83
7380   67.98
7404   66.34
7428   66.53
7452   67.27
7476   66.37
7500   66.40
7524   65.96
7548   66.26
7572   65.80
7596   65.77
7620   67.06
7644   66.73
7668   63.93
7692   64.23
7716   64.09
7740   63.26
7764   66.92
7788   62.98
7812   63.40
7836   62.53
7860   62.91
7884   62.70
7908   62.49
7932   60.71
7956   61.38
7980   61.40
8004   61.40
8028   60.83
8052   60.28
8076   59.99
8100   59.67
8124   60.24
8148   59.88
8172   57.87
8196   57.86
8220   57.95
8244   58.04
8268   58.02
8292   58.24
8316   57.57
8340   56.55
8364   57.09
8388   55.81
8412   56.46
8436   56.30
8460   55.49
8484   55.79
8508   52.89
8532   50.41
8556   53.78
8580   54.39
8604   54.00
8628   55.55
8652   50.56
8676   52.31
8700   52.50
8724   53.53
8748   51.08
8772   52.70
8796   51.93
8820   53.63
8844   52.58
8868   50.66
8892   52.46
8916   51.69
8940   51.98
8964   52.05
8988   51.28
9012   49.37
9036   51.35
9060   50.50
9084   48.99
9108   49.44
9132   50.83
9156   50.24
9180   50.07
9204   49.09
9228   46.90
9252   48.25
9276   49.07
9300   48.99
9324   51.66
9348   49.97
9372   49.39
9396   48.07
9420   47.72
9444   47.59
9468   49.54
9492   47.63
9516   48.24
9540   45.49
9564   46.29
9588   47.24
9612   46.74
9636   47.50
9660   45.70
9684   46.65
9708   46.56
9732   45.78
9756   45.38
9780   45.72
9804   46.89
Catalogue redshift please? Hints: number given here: 0.00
